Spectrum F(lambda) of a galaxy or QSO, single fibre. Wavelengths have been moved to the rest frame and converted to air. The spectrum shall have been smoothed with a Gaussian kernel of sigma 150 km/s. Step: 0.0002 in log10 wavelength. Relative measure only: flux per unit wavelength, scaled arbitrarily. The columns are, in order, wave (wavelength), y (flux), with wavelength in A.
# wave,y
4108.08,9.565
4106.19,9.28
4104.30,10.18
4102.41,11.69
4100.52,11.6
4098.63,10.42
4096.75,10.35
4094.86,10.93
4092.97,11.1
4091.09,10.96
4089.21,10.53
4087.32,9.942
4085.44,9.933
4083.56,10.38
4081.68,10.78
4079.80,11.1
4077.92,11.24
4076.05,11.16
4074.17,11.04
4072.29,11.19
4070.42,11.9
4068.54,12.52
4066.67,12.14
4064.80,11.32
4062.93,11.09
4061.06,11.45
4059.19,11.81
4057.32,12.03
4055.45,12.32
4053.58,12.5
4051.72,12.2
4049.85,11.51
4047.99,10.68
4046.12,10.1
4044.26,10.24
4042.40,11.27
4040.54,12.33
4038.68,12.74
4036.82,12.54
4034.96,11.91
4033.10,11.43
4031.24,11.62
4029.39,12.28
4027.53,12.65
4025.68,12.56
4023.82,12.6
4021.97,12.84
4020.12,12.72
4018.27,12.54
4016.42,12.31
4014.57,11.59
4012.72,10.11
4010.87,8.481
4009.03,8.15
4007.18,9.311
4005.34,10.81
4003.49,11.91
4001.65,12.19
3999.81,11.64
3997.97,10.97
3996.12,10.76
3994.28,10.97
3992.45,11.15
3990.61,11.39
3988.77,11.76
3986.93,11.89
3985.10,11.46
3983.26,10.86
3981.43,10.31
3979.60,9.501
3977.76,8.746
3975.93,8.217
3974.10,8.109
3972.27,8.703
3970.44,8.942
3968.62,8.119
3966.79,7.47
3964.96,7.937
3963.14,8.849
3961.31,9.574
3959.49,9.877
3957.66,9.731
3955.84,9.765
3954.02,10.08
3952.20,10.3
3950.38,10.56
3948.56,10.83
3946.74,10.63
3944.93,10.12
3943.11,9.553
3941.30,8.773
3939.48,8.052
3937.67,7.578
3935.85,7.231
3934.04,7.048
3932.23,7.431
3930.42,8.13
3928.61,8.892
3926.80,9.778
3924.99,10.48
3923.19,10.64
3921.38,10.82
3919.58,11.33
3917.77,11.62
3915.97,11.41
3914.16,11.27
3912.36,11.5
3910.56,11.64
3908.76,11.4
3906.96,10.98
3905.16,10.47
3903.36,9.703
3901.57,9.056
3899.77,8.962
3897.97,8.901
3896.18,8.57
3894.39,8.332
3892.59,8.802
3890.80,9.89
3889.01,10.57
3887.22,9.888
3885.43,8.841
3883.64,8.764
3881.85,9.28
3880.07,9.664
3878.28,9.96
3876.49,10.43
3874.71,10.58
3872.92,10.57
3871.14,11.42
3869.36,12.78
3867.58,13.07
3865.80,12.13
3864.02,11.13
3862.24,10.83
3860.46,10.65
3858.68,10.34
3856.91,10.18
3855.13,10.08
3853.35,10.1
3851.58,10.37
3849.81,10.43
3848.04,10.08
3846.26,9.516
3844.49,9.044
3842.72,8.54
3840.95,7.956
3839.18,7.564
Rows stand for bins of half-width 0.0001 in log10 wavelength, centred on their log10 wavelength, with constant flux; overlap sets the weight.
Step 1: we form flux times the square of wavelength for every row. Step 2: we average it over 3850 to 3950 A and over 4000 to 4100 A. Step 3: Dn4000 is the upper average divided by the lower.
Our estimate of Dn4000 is 1.2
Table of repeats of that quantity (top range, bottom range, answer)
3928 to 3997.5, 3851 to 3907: 0.98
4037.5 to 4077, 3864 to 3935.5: 1.24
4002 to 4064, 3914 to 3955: 1.26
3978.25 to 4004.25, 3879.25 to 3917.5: 1.18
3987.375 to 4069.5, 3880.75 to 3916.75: 1.24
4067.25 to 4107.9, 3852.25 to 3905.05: 1.19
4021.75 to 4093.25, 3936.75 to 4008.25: 1.21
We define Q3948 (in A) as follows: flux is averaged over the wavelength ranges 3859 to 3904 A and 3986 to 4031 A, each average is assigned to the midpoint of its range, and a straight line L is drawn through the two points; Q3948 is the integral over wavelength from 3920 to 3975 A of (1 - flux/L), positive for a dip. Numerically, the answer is 8.3 A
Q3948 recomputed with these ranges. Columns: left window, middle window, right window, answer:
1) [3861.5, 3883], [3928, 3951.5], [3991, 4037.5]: 4.9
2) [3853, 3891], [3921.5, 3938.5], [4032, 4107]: 3.2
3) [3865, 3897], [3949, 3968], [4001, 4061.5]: 2.6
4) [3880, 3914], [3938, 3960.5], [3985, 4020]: 1.3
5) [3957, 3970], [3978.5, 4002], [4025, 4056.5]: -3.0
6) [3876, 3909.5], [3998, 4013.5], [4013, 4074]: 1.3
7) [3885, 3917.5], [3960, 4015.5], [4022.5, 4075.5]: 5.4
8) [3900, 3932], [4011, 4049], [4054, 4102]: -2.8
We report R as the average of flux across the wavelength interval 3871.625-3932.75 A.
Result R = 9.98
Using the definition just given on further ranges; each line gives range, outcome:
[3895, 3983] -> 9.54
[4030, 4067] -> 11.7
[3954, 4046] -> 10.7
